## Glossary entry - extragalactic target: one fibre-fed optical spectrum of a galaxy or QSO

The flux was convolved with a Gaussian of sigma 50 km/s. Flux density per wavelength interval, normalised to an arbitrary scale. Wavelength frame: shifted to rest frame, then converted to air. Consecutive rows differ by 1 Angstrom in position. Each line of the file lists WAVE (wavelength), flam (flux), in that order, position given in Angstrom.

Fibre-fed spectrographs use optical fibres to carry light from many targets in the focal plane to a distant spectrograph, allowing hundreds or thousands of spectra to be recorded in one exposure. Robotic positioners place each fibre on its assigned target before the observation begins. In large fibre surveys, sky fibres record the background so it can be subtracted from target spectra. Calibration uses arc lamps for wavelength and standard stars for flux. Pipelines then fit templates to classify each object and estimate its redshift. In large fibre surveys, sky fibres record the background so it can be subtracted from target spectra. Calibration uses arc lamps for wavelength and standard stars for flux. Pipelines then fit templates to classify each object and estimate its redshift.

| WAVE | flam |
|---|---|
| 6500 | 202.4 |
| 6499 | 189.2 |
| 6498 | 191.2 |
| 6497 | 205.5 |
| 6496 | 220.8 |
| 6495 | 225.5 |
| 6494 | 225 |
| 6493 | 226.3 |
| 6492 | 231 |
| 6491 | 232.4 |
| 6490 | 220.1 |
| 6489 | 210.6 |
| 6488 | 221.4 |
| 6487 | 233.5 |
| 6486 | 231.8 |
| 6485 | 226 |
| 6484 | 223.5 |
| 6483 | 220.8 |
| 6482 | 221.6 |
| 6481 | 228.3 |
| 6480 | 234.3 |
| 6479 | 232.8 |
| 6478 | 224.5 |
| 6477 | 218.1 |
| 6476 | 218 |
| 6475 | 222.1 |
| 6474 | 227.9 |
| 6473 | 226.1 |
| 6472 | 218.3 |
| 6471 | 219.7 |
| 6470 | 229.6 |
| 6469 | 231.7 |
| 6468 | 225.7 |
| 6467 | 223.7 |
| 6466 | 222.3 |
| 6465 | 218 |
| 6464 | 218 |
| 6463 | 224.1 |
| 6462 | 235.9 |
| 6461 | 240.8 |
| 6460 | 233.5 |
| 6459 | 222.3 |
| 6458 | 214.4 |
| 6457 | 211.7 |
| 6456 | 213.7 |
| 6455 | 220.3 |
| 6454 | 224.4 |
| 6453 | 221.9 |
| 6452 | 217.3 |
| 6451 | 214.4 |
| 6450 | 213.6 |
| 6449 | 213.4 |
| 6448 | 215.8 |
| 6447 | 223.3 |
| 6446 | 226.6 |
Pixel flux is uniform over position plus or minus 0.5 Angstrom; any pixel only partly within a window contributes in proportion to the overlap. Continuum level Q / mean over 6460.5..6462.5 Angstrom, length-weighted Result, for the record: 238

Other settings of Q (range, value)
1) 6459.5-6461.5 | 237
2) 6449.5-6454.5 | 218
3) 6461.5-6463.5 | 230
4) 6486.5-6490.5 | 221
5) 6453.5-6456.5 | 219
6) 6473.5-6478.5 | 222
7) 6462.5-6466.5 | 221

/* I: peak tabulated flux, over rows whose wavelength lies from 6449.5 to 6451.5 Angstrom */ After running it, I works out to 214.4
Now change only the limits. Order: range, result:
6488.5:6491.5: 232.4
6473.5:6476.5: 227.9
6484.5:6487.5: 233.5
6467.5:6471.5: 231.7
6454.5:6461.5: 240.8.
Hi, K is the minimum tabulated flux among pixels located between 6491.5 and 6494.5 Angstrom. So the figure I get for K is 225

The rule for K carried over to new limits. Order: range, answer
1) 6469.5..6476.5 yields 218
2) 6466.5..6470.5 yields 223.7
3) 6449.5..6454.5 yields 213.6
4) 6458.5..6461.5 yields 222.3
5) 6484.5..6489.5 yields 210.6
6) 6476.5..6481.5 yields 218.1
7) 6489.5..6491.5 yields 220.1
